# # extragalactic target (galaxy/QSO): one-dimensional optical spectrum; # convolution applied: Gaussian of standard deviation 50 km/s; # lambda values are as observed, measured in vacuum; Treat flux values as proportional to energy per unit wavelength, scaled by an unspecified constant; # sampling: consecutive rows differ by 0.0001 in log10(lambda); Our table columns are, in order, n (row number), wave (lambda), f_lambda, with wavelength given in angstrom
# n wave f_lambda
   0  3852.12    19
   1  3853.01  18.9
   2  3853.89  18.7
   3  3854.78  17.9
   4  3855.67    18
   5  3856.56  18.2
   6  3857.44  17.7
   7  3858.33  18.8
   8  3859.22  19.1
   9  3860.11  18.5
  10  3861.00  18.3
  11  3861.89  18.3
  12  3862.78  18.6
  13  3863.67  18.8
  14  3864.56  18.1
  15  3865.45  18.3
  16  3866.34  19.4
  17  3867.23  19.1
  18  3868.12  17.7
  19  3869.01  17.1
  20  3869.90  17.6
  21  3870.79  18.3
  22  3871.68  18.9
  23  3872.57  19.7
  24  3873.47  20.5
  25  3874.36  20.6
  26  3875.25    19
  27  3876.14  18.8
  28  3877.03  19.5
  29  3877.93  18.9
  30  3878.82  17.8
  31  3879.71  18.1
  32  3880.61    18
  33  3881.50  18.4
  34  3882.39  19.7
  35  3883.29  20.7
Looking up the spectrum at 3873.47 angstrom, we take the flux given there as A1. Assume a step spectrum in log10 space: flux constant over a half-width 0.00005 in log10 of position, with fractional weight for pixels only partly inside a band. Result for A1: 20.5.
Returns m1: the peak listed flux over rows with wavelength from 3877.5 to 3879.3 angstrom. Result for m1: 18.9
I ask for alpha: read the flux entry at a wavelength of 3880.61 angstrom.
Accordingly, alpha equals 18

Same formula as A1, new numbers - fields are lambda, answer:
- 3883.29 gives 20.7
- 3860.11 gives 18.5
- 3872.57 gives 19.7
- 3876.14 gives 18.8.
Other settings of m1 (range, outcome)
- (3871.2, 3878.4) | 20.6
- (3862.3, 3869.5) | 19.4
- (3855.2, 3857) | 18.2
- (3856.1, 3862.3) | 19.1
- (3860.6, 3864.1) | 18.8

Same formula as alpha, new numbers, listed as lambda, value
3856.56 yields 18.2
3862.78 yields 18.6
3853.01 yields 18.9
